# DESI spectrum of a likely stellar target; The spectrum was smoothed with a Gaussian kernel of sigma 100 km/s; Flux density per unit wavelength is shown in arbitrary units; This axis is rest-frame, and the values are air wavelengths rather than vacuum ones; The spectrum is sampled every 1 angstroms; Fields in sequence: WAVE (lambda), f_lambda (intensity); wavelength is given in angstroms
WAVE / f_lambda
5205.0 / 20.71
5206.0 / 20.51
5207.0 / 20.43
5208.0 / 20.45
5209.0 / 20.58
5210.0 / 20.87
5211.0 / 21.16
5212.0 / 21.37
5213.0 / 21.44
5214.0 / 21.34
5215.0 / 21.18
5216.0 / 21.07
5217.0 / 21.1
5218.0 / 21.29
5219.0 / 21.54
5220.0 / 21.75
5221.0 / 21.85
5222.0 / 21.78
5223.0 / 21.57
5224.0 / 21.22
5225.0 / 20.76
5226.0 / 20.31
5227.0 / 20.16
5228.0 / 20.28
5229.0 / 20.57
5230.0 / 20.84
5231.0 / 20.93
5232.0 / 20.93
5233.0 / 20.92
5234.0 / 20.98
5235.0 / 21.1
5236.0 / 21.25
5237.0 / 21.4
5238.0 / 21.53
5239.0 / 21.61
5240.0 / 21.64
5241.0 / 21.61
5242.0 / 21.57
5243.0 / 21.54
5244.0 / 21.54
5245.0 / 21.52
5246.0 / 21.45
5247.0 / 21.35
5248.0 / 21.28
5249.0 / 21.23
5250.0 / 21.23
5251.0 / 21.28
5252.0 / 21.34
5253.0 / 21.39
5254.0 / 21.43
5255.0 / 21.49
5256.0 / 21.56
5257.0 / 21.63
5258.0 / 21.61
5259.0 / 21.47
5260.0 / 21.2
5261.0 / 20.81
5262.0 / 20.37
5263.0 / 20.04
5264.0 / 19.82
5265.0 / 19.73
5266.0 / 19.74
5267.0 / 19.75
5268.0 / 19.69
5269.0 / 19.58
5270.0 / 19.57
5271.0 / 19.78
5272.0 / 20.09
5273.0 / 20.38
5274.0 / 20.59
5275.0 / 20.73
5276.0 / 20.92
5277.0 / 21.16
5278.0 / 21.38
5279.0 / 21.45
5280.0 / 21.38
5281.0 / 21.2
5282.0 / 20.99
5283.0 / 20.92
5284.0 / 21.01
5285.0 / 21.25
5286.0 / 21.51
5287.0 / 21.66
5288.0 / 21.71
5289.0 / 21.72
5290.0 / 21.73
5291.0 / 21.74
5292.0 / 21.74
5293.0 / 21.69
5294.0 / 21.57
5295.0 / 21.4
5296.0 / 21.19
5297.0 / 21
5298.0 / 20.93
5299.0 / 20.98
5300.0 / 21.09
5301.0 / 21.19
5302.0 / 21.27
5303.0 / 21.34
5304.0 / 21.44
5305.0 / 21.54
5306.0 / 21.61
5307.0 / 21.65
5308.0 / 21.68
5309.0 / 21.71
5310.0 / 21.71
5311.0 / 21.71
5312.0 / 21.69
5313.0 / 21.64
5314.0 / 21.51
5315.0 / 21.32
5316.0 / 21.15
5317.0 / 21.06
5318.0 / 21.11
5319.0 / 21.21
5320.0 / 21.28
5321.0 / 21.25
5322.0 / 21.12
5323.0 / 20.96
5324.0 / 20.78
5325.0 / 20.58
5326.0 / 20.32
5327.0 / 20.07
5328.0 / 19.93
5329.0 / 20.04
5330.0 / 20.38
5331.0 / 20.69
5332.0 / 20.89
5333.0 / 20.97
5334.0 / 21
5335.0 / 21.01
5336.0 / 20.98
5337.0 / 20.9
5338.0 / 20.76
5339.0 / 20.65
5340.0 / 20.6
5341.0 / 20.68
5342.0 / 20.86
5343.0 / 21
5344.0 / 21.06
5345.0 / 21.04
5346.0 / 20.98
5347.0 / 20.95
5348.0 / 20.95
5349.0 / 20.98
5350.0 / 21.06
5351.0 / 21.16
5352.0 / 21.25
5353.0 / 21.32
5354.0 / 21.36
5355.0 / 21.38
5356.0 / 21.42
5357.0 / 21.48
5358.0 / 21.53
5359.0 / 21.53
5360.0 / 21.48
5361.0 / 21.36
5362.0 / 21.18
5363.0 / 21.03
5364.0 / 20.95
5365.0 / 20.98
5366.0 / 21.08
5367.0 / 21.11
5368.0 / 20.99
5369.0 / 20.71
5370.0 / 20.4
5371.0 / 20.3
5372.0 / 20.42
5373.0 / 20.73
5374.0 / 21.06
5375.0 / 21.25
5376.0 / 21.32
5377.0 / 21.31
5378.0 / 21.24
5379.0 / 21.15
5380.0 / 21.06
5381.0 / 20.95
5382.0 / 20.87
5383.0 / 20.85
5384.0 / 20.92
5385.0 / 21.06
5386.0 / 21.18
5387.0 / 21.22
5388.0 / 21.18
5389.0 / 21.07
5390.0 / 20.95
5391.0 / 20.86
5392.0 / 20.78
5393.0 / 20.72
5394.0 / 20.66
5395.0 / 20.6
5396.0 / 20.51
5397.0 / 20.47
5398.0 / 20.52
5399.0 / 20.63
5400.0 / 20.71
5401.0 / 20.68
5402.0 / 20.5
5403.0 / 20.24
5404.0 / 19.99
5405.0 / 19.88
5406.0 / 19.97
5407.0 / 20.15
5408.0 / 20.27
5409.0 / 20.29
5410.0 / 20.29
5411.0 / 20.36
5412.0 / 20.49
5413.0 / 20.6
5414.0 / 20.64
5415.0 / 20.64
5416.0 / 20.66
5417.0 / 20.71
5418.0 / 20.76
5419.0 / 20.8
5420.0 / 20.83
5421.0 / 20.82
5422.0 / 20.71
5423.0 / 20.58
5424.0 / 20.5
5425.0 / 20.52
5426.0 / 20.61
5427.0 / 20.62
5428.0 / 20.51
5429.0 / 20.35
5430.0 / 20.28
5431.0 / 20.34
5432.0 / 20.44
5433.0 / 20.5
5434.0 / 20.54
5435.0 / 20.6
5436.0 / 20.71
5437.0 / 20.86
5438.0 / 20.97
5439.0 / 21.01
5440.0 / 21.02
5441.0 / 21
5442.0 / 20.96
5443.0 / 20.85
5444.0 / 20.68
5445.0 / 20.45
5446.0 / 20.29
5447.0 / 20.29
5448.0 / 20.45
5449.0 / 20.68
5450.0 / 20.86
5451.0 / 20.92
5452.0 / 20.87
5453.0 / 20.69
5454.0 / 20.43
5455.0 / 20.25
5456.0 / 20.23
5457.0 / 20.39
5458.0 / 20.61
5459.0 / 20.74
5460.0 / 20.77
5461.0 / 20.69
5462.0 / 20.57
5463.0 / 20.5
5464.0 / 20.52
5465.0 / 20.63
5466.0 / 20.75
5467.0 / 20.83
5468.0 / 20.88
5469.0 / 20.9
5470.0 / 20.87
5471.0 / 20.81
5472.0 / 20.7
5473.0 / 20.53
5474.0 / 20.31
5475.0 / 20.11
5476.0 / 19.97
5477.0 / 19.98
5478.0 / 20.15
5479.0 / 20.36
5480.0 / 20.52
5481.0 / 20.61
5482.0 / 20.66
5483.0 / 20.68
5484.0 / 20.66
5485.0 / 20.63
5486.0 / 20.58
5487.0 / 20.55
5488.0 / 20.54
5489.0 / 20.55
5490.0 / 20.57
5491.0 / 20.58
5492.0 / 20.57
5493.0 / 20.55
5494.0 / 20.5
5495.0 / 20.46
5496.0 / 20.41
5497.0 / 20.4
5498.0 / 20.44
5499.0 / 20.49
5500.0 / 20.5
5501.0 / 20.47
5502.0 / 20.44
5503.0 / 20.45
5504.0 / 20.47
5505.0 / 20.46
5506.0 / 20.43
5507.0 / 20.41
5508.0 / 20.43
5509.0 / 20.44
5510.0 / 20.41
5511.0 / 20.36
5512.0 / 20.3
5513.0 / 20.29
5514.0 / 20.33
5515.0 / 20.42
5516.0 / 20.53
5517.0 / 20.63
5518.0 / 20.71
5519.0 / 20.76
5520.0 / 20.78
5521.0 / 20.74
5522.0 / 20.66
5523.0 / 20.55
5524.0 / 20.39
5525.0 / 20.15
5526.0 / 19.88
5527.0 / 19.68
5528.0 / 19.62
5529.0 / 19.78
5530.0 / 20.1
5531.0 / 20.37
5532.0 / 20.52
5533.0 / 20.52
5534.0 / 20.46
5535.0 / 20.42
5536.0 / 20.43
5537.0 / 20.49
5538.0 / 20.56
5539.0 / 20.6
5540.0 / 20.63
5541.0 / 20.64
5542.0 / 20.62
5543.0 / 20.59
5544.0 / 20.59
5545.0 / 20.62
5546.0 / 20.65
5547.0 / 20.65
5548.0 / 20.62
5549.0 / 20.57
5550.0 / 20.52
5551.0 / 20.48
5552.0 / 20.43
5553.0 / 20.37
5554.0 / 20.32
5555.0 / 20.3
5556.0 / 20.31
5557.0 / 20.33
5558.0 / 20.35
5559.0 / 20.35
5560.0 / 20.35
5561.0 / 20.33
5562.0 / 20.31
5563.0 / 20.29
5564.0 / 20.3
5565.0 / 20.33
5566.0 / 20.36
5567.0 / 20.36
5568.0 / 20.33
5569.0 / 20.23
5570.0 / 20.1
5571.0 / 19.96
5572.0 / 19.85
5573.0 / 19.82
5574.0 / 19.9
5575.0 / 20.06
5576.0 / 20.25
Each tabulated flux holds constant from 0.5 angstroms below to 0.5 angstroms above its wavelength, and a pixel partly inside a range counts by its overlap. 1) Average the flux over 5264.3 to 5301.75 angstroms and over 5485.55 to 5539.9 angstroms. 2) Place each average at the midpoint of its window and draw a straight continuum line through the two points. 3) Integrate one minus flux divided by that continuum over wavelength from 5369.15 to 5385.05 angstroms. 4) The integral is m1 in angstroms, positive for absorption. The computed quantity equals -0.16 angstroms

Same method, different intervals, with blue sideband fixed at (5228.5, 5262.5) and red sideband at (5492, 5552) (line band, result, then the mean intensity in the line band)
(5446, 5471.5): 0.0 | 20.6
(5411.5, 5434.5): 0.2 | 20.6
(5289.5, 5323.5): -0.5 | 21.4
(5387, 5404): 0.1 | 20.7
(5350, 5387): -0.3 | 21.1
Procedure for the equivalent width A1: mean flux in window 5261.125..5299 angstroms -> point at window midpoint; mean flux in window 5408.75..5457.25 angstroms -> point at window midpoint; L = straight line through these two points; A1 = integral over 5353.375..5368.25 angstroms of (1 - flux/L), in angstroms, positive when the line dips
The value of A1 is -0.4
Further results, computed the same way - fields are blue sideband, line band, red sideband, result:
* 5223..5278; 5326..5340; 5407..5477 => 0.1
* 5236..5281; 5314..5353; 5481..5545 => -0.1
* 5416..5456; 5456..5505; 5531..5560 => 0.1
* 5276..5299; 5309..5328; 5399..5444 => 0.1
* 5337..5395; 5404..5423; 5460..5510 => 0.3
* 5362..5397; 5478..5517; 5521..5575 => 0.1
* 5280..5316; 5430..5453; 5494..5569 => 0.1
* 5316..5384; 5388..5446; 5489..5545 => 0.4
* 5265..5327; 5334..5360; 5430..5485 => -0.2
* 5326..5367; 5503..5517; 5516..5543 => 0.0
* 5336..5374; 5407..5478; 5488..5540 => 0.3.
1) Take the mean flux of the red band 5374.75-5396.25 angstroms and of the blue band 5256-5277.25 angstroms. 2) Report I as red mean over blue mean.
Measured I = 1.03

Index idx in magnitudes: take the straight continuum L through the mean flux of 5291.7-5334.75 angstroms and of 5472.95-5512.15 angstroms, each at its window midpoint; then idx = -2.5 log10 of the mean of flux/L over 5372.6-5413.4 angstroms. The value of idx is 0.006 mag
